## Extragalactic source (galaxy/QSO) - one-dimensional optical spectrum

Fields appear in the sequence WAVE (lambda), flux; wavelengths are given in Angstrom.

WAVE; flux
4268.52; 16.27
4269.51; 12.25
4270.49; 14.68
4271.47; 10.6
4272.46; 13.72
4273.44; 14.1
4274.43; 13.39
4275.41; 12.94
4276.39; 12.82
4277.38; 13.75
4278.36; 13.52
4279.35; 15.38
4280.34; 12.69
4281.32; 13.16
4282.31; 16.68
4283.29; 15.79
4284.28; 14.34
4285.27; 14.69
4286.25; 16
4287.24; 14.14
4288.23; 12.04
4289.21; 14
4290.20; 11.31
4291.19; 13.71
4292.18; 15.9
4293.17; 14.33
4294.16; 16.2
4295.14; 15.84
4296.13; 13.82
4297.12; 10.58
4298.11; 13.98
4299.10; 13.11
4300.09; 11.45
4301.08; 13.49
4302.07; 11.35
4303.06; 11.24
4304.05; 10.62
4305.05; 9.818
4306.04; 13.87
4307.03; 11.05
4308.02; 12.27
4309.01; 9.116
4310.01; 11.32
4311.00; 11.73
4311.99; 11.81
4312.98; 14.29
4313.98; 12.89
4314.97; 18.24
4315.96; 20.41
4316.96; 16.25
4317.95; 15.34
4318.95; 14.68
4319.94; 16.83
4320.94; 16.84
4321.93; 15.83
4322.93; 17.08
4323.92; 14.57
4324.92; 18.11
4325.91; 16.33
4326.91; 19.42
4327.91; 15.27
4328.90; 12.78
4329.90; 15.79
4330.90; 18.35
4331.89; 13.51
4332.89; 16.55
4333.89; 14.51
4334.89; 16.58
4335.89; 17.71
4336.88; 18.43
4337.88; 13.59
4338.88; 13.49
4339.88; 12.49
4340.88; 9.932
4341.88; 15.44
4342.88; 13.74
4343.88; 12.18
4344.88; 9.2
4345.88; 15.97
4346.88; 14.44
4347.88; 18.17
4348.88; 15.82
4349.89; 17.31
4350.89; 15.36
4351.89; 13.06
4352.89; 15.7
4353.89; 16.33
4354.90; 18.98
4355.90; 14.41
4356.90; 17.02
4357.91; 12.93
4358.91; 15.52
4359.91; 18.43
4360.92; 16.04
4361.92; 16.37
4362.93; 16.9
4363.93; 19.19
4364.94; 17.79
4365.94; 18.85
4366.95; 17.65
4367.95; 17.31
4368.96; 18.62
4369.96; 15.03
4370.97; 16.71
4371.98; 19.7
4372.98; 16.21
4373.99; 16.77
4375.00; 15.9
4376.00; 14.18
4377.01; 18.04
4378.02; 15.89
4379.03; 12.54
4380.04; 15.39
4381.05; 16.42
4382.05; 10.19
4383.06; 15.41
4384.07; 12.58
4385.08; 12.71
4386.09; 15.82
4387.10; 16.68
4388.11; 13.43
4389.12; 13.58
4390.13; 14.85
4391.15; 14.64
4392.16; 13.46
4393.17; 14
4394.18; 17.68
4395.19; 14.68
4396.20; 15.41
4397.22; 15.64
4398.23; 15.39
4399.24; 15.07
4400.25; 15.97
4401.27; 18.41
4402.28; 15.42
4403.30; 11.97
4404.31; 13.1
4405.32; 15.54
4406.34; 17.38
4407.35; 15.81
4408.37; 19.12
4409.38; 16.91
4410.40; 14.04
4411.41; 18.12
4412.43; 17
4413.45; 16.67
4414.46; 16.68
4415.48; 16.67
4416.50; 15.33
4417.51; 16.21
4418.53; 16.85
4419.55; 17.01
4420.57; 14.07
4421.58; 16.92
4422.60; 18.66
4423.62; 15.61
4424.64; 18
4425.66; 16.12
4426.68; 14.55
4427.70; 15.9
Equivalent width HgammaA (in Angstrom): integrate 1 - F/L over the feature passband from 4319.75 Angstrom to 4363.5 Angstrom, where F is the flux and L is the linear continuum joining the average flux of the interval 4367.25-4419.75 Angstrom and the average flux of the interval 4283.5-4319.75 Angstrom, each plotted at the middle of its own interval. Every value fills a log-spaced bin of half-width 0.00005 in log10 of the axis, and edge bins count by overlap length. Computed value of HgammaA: -3.28 Angstrom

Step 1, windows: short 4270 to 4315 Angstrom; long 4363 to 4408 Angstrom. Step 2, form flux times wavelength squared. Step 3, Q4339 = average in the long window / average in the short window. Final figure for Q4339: 1.2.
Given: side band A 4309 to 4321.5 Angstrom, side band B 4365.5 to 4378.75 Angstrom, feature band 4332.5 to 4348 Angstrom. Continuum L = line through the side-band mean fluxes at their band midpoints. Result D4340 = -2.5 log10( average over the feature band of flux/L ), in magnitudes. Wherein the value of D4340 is 0.09 mag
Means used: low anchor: 14.8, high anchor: 16.9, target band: 14.4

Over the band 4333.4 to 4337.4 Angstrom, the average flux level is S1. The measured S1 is 16.8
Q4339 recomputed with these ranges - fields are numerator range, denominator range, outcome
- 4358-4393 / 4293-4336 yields 1.13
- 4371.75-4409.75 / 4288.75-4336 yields 1.10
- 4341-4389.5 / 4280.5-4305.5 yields 1.20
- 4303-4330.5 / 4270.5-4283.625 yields 1.07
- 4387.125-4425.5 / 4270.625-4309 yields 1.25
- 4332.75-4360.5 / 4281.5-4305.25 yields 1.14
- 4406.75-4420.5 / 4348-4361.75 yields 1.06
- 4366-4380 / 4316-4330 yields 1.04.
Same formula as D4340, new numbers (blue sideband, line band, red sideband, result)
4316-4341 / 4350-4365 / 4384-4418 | -0.040 mag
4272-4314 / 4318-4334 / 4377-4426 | -0.154 mag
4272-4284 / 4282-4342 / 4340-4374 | 0.035 mag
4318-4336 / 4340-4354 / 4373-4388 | 0.091 mag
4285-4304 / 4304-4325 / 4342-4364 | -0.002 mag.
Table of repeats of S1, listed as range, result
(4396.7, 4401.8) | 16.1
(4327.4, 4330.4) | 14.6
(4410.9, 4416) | 17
